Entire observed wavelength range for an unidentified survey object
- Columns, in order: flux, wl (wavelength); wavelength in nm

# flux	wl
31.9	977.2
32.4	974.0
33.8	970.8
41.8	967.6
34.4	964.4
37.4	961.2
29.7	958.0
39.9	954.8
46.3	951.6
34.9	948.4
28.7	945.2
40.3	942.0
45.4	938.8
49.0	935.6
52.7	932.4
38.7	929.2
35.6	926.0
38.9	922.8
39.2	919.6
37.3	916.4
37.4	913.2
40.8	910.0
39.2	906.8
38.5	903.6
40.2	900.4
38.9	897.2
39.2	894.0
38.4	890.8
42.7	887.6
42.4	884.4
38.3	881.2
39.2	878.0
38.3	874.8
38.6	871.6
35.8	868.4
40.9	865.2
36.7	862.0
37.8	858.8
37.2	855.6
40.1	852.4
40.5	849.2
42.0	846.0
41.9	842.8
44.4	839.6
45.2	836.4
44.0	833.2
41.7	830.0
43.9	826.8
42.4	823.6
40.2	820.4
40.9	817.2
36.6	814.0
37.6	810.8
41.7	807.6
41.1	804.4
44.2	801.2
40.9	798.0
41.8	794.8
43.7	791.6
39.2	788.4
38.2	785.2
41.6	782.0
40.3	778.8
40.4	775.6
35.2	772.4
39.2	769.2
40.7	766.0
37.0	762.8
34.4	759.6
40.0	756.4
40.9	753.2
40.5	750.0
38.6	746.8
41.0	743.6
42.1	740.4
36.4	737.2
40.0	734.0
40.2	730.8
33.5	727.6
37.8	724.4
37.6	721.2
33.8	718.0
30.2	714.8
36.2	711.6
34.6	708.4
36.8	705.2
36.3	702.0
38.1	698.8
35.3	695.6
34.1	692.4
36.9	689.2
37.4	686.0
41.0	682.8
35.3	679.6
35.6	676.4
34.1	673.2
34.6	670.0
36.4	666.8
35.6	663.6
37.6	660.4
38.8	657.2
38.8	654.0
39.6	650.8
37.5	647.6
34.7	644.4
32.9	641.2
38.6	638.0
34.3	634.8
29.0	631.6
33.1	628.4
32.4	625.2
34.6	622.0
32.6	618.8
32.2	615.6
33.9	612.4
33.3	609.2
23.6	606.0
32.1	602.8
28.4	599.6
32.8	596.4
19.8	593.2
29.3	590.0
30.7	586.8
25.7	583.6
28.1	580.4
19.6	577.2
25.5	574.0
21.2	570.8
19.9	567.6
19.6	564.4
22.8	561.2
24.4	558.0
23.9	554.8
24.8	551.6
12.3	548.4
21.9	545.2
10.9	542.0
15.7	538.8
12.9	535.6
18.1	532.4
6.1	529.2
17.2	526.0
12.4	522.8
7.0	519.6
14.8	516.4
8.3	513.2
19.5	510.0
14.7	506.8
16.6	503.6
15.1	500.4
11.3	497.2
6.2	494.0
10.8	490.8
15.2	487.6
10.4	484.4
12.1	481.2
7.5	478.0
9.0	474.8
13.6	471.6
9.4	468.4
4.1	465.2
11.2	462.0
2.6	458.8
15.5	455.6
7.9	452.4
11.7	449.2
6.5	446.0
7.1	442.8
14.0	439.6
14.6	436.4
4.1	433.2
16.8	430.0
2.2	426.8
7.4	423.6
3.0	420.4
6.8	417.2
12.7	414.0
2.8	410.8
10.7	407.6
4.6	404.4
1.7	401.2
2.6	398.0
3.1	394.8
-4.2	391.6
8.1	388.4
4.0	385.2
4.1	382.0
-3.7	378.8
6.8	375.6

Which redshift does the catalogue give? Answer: 0.380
